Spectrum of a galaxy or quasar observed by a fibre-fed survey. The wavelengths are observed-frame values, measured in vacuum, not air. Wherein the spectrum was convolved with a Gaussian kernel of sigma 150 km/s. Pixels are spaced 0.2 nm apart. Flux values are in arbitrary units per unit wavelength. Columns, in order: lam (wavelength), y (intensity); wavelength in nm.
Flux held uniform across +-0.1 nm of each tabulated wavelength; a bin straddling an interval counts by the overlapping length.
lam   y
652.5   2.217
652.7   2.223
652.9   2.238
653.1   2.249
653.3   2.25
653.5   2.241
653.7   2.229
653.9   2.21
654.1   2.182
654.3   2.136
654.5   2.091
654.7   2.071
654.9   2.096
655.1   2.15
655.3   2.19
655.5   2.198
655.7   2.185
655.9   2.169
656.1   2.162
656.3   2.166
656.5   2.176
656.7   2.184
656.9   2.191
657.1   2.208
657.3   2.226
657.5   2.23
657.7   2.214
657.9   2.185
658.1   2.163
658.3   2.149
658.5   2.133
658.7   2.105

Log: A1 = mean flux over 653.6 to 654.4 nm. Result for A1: 2.19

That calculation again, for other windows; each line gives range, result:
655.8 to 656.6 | 2.17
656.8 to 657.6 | 2.21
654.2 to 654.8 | 2.1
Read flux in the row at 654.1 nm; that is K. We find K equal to 2.182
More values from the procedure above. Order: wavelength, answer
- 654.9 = 2.096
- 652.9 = 2.238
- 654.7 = 2.071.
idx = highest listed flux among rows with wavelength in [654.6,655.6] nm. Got 2.198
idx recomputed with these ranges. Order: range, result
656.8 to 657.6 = 2.23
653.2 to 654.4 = 2.25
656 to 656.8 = 2.184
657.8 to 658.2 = 2.185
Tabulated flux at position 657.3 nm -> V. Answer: 2.226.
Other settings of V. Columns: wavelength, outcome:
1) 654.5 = 2.091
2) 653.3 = 2.25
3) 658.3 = 2.149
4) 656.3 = 2.166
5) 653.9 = 2.21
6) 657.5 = 2.23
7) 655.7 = 2.185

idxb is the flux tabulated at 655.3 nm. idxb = 2.19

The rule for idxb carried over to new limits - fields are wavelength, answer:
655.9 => 2.169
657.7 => 2.214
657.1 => 2.208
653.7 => 2.229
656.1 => 2.162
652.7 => 2.223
